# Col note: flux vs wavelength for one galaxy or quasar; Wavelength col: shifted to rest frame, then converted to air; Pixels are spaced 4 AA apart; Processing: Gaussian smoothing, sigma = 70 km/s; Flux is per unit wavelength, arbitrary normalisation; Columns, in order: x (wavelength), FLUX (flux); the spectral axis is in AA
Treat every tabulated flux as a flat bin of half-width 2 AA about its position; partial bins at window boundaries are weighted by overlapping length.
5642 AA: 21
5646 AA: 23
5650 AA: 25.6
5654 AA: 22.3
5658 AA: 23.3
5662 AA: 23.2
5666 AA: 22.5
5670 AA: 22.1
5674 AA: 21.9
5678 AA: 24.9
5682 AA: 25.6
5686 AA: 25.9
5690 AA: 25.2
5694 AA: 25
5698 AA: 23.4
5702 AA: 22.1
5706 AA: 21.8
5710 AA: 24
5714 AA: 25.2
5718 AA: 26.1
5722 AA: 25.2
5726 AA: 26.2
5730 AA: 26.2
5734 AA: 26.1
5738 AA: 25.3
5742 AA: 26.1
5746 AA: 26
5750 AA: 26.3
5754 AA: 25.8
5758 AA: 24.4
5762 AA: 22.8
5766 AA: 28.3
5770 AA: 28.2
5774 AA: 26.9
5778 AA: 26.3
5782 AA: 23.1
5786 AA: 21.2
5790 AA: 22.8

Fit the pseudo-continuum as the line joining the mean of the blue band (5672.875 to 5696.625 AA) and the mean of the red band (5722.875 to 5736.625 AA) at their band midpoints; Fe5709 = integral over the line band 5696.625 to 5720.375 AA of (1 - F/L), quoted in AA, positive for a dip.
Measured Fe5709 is 1.56 AA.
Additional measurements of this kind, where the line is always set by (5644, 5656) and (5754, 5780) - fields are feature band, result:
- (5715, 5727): -0.3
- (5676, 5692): -0.7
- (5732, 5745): -0.2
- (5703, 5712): 0.7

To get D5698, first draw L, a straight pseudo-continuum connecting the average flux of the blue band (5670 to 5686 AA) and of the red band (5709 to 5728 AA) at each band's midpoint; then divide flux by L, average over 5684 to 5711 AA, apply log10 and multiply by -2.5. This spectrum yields 0.04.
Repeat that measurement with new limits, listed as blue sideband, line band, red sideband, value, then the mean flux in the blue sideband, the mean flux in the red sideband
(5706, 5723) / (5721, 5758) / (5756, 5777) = -0.019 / 24.7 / 26.1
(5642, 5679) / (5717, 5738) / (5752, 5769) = -0.052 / 23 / 25.5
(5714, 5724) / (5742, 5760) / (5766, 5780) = 0.038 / 25.6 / 27.3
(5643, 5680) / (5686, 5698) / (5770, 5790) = -0.064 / 23.1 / 24.6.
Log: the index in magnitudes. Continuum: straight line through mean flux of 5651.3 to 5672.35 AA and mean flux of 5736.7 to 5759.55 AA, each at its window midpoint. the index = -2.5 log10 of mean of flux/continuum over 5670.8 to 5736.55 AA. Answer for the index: -0.02 mag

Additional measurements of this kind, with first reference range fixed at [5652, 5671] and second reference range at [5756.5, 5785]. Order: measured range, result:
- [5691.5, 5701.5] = -0.01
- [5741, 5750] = -0.05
